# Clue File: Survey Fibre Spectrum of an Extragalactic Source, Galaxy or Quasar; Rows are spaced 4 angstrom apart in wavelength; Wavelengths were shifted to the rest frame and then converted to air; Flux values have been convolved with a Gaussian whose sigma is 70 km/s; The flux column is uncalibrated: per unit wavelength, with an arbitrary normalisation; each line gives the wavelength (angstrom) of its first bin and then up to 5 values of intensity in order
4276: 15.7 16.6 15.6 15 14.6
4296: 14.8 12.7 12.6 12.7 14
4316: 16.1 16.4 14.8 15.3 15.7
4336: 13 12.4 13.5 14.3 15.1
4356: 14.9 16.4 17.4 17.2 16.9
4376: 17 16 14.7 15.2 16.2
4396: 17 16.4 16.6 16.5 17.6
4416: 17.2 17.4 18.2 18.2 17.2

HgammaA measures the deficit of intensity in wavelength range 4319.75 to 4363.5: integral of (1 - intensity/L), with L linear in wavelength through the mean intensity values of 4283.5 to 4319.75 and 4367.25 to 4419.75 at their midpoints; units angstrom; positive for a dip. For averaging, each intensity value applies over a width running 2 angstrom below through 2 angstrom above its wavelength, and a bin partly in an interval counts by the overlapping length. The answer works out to 1.5 angstrom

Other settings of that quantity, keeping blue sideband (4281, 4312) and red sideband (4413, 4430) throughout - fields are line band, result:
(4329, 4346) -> 1.70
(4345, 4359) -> 0.82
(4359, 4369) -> -0.61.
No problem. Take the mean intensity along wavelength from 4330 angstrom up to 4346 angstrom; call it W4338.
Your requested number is 13.6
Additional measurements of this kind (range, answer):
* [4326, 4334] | 15.5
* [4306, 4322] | 14.8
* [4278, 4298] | 15.3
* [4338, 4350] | 13.4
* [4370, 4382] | 16.6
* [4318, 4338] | 15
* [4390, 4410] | 16.5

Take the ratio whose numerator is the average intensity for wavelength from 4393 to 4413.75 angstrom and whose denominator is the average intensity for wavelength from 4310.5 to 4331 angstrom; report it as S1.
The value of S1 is 1.09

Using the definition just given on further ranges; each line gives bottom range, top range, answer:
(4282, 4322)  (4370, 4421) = 1.14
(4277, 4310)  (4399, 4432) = 1.20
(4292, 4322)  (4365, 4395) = 1.14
